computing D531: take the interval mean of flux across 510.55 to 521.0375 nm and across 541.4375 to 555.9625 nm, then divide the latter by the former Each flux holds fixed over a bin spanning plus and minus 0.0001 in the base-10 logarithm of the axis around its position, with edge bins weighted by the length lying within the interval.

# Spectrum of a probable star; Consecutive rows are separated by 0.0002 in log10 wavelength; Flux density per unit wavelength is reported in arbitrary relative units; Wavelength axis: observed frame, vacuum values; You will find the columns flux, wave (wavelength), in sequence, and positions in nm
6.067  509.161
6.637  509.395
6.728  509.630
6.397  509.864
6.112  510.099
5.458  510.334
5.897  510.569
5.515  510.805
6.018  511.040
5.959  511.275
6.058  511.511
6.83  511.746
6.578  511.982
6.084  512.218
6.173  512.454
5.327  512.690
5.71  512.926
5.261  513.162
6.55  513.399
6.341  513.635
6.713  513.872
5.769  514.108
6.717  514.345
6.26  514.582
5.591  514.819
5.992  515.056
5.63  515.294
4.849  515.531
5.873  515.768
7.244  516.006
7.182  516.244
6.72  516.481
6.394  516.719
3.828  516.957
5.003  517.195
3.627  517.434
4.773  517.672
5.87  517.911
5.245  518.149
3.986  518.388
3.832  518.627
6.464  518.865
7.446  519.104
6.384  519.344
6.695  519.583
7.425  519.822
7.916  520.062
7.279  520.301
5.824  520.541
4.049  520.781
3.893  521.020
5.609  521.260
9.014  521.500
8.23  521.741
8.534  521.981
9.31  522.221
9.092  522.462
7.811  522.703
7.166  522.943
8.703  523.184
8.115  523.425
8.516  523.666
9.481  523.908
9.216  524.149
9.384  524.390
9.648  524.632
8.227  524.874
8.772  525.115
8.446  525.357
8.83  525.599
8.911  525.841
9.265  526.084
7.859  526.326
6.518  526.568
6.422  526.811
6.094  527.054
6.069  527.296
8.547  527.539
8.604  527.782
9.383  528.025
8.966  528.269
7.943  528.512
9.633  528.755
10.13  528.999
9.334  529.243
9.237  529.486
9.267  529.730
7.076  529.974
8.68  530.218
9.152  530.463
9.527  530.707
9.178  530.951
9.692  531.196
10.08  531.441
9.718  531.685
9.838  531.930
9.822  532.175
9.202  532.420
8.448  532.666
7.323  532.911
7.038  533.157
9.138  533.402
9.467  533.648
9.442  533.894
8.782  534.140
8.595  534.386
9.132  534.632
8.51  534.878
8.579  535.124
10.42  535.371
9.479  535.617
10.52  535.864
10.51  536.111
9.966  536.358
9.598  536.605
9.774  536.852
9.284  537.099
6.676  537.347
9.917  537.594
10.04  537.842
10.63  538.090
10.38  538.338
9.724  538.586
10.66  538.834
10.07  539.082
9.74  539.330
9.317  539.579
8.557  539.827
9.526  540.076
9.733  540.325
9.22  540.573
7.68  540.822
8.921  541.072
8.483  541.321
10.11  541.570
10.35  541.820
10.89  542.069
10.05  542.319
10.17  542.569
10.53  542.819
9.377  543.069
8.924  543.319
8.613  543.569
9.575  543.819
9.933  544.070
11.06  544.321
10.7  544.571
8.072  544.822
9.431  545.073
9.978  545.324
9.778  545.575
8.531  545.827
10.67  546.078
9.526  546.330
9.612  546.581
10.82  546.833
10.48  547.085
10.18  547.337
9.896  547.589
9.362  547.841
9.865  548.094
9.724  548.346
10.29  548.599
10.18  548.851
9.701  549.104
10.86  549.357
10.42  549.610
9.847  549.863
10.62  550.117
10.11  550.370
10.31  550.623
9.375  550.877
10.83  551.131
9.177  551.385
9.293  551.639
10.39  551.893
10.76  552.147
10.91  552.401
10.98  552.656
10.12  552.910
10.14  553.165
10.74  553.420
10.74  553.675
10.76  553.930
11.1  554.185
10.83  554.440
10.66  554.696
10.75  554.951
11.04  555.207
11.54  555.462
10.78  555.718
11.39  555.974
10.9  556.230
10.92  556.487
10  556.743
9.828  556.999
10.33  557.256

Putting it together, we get 1.7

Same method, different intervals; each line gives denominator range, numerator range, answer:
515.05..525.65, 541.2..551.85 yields 1.43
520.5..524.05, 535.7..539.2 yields 1.29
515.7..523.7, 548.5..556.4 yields 1.60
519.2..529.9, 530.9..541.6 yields 1.16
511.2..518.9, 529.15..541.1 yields 1.61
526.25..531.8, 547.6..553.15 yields 1.18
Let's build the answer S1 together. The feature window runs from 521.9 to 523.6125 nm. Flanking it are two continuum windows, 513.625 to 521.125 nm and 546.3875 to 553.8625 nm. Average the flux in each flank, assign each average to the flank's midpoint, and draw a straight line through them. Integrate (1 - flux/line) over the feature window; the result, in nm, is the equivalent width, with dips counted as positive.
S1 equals -0.482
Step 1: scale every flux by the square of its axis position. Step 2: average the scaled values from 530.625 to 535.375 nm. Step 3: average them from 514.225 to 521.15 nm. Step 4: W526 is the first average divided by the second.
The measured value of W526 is 1.66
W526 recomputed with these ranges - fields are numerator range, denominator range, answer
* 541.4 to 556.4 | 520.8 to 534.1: 1.30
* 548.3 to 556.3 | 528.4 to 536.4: 1.23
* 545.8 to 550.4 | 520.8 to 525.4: 1.35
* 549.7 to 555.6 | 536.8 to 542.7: 1.15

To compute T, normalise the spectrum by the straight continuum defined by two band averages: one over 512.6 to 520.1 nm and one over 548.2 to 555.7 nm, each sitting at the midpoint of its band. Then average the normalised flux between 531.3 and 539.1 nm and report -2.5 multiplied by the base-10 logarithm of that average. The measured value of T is -0.14 mag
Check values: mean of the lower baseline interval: 5.87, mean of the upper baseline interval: 10.4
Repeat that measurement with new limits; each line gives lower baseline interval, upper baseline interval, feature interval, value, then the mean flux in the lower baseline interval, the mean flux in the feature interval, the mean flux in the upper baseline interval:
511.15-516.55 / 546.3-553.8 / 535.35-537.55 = -0.11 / 6.14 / 9.56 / 10.2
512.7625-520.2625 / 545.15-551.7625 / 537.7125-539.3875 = -0.17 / 5.92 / 10.2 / 9.97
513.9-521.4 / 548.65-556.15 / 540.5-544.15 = -0.04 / 5.81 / 9.52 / 10.5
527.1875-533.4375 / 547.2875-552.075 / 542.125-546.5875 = 0.00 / 8.89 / 9.72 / 10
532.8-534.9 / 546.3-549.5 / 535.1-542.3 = -0.06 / 8.61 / 9.63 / 10.1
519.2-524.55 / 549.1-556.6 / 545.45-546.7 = 0.03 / 7.64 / 9.62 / 10.5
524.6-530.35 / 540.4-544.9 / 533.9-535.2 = 0.02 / 8.39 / 8.79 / 9.61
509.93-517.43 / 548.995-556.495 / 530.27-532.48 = -0.19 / 5.95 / 9.56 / 10.5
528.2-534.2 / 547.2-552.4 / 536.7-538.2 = 0.00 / 9.05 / 9.38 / 10.1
